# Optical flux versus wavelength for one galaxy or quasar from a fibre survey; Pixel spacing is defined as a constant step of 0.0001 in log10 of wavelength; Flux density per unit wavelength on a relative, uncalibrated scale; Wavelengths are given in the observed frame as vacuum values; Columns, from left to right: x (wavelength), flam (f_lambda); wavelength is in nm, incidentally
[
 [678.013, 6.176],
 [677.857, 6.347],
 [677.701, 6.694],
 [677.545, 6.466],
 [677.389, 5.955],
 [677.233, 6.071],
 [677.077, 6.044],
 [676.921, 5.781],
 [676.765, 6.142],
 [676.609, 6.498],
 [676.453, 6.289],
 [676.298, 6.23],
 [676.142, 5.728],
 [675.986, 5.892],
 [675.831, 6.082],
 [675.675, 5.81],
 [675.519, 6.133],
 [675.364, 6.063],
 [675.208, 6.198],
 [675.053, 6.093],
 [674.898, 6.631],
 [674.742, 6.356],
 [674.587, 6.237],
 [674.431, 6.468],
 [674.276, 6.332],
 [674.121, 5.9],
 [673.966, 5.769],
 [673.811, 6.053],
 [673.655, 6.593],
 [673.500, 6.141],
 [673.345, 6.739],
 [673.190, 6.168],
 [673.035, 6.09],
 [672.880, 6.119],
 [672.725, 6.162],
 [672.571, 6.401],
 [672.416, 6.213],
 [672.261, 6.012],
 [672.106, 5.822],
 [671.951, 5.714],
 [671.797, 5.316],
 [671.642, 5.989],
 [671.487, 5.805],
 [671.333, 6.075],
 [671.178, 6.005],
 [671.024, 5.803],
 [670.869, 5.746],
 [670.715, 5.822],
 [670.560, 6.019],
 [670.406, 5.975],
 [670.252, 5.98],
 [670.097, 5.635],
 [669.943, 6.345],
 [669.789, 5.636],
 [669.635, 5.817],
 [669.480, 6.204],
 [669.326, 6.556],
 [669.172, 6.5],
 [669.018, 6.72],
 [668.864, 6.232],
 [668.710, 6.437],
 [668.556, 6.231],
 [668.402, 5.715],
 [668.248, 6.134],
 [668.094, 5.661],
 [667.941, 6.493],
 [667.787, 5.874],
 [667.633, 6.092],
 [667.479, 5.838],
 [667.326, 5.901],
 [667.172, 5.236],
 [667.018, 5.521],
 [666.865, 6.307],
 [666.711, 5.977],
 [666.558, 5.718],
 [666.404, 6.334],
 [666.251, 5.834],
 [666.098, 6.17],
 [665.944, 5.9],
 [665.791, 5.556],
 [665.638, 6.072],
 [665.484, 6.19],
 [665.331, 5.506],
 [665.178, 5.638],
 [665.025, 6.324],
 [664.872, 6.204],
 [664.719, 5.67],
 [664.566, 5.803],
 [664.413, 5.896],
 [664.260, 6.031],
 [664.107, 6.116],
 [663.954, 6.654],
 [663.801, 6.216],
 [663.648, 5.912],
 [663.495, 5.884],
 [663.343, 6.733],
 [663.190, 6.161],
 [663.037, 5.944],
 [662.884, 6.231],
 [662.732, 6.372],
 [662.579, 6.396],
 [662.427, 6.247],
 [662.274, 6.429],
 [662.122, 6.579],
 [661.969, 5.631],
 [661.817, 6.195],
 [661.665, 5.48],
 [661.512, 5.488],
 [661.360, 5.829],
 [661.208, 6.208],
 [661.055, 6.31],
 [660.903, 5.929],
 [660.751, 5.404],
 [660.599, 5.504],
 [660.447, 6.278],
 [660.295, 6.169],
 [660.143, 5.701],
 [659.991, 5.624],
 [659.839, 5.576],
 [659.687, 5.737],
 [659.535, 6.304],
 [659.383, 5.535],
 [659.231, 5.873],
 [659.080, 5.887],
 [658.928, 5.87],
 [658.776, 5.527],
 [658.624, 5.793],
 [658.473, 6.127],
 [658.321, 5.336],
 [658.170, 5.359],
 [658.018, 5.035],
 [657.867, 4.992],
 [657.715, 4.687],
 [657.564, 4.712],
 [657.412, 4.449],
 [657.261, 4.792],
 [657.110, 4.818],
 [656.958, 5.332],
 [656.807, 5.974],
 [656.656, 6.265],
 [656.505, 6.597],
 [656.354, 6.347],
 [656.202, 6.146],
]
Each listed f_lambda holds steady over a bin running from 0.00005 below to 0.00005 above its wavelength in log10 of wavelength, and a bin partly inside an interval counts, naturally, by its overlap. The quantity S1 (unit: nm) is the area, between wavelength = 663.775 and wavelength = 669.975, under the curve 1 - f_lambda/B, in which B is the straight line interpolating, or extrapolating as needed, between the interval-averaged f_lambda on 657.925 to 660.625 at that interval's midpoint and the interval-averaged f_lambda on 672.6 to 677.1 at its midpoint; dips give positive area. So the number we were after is -0.08 nm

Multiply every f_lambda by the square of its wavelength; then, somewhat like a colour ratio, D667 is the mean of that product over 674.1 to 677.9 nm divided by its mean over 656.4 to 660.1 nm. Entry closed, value 1.2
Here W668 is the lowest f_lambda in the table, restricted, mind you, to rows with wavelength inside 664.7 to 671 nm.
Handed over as 5.236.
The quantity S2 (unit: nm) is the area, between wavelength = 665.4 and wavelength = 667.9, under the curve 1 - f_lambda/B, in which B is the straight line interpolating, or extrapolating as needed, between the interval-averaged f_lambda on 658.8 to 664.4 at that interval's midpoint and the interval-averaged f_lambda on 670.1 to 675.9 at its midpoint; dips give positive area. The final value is 0.05 nm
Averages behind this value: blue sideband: 6.01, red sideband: 6.07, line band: 5.91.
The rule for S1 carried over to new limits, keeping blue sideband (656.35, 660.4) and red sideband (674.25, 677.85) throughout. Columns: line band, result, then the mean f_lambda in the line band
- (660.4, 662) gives -0.050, 5.84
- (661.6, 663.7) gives -0.166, 6.16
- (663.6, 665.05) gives -0.077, 6.08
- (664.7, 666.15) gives -0.030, 5.93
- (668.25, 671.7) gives -0.052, 6.06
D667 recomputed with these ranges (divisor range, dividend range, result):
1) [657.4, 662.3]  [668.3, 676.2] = 1.11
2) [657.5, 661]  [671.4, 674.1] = 1.12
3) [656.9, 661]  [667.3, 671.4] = 1.14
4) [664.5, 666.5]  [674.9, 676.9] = 1.06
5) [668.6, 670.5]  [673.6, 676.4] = 1.01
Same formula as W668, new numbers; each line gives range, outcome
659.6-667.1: 5.404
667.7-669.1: 5.661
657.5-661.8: 4.687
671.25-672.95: 5.316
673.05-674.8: 5.769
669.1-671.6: 5.635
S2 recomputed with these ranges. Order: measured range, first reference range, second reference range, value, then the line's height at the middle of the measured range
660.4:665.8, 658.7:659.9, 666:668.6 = -0.16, 5.86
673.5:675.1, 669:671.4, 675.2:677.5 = -0.05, 6.05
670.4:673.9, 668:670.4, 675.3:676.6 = 0.03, 6.09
